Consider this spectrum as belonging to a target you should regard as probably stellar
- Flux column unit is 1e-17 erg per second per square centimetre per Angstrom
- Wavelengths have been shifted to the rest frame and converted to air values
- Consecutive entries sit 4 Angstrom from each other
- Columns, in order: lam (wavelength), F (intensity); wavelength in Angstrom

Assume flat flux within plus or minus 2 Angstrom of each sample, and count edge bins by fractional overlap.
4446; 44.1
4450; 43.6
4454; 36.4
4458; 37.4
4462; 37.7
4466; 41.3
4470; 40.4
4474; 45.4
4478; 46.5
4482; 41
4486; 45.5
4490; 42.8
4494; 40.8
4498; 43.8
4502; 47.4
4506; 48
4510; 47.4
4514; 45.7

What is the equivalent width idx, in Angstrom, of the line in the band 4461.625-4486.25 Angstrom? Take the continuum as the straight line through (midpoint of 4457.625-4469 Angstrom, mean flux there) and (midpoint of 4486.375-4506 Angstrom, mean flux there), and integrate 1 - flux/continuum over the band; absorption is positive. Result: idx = -1.11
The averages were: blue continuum 39.1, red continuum 44.3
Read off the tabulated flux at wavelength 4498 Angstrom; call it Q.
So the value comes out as 43.8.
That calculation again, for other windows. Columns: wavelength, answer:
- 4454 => 36.4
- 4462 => 37.7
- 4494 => 40.8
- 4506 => 48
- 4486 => 45.5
